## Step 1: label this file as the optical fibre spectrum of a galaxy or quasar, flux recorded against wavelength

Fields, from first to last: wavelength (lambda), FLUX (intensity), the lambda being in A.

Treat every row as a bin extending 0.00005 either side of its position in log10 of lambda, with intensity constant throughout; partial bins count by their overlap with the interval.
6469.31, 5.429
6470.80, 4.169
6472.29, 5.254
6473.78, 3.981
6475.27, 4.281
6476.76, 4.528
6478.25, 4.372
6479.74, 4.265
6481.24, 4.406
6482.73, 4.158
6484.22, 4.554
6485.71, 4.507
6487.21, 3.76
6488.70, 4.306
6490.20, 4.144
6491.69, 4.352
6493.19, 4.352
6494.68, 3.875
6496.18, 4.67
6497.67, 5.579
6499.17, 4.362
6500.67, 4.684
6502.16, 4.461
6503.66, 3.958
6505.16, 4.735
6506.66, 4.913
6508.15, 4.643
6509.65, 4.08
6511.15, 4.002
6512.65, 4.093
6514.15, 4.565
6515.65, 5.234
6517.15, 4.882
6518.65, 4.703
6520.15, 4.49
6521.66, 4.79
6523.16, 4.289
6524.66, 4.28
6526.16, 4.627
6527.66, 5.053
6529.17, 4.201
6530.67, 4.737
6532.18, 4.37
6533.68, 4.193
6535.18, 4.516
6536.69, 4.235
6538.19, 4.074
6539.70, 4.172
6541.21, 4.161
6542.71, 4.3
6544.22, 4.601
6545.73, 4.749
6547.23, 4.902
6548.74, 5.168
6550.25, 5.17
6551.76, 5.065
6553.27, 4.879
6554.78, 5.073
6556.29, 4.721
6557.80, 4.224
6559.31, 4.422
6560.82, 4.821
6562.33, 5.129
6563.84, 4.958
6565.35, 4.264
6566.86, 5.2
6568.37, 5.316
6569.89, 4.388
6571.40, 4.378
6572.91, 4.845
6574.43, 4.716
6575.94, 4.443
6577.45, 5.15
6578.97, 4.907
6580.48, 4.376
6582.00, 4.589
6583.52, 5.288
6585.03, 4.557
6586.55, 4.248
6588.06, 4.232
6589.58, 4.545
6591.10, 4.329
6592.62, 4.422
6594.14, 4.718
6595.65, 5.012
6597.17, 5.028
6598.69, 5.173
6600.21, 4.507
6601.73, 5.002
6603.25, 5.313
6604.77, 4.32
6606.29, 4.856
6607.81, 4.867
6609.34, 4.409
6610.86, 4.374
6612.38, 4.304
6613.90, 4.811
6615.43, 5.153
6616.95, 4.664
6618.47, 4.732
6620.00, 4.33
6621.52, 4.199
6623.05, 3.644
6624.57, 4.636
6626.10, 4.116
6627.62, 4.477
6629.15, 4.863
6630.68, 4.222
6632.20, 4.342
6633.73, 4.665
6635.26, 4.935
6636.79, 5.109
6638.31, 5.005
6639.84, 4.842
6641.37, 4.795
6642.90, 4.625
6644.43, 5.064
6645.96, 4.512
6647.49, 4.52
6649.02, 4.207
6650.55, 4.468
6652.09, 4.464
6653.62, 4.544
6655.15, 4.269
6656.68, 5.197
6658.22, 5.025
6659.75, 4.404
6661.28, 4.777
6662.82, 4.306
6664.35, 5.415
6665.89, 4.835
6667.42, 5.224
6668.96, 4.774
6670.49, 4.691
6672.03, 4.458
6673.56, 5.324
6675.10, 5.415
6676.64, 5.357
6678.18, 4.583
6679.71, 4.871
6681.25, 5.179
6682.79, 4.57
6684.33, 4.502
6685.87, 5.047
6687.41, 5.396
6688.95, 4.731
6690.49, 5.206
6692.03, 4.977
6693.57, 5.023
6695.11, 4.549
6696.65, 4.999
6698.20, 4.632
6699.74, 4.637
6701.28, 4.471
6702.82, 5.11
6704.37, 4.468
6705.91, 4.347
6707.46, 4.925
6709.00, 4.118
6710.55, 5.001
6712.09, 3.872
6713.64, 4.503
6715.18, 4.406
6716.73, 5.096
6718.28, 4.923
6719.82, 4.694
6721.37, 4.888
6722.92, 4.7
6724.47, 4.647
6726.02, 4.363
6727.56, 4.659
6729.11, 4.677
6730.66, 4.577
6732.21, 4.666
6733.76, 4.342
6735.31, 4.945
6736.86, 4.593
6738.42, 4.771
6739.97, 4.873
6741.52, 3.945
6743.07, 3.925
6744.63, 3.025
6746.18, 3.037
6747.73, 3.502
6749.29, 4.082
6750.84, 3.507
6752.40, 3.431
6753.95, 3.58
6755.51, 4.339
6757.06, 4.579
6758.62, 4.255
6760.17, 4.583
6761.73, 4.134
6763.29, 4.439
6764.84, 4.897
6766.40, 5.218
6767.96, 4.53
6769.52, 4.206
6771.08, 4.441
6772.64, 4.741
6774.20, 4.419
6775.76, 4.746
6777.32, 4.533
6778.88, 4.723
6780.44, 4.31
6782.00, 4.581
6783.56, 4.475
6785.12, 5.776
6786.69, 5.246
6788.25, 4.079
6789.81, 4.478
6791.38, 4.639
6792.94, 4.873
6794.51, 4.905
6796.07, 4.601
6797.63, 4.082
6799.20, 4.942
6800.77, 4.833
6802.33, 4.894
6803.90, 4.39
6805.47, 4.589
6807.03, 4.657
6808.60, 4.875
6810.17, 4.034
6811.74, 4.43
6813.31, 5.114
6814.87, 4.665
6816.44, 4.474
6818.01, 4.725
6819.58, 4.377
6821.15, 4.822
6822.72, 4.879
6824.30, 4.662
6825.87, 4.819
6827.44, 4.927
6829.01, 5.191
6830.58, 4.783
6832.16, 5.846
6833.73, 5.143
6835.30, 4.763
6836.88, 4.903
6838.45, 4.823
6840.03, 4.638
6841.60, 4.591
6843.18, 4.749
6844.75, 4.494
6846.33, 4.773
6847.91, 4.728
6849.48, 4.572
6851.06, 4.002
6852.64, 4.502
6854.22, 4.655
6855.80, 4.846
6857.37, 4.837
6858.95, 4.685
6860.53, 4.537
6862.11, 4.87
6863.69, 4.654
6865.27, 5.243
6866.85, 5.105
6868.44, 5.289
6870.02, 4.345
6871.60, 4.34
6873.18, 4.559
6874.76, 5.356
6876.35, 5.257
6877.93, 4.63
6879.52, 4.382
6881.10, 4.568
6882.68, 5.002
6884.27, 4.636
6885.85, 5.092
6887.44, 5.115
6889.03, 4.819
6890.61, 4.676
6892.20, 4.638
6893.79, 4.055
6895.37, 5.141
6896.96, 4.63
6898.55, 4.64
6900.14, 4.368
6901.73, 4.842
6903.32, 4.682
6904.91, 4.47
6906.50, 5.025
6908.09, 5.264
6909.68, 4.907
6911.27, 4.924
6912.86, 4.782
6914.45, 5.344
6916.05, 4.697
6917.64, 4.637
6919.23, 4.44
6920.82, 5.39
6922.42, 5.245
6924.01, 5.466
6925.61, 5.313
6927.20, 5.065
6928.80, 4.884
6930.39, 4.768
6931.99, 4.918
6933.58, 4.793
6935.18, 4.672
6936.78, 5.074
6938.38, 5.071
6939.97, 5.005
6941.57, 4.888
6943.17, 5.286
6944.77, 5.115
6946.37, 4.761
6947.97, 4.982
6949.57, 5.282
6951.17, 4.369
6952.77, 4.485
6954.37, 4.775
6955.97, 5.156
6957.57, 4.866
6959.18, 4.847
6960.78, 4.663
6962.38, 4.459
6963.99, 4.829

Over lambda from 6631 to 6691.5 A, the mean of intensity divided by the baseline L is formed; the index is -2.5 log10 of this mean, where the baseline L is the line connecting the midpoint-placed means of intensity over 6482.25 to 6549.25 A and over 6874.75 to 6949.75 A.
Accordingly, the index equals -0.042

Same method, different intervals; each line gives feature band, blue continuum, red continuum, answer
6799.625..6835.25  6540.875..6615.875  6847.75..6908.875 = -0.009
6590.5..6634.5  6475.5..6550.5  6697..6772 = -0.037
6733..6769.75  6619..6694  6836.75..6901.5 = 0.130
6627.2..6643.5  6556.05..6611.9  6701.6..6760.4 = -0.032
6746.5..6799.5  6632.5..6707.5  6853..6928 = 0.086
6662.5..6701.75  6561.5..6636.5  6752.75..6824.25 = -0.062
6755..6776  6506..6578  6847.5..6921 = 0.043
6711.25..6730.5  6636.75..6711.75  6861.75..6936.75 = 0.041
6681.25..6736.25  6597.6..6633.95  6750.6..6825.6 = -0.032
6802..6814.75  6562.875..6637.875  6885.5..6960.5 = 0.043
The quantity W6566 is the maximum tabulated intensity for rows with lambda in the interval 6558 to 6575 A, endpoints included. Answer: 5.316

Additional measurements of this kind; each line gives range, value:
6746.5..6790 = 5.776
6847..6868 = 5.243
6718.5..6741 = 4.945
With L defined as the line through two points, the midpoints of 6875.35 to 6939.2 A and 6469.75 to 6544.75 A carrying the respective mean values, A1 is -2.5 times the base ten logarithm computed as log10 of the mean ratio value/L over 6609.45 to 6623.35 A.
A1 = 0.02 mag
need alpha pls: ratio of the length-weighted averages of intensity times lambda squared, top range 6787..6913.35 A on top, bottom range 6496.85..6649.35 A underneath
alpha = 1.11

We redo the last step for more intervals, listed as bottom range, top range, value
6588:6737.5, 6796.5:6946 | 1.09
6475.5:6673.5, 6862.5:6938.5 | 1.16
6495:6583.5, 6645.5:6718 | 1.07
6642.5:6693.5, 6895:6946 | 1.10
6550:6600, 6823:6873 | 1.09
